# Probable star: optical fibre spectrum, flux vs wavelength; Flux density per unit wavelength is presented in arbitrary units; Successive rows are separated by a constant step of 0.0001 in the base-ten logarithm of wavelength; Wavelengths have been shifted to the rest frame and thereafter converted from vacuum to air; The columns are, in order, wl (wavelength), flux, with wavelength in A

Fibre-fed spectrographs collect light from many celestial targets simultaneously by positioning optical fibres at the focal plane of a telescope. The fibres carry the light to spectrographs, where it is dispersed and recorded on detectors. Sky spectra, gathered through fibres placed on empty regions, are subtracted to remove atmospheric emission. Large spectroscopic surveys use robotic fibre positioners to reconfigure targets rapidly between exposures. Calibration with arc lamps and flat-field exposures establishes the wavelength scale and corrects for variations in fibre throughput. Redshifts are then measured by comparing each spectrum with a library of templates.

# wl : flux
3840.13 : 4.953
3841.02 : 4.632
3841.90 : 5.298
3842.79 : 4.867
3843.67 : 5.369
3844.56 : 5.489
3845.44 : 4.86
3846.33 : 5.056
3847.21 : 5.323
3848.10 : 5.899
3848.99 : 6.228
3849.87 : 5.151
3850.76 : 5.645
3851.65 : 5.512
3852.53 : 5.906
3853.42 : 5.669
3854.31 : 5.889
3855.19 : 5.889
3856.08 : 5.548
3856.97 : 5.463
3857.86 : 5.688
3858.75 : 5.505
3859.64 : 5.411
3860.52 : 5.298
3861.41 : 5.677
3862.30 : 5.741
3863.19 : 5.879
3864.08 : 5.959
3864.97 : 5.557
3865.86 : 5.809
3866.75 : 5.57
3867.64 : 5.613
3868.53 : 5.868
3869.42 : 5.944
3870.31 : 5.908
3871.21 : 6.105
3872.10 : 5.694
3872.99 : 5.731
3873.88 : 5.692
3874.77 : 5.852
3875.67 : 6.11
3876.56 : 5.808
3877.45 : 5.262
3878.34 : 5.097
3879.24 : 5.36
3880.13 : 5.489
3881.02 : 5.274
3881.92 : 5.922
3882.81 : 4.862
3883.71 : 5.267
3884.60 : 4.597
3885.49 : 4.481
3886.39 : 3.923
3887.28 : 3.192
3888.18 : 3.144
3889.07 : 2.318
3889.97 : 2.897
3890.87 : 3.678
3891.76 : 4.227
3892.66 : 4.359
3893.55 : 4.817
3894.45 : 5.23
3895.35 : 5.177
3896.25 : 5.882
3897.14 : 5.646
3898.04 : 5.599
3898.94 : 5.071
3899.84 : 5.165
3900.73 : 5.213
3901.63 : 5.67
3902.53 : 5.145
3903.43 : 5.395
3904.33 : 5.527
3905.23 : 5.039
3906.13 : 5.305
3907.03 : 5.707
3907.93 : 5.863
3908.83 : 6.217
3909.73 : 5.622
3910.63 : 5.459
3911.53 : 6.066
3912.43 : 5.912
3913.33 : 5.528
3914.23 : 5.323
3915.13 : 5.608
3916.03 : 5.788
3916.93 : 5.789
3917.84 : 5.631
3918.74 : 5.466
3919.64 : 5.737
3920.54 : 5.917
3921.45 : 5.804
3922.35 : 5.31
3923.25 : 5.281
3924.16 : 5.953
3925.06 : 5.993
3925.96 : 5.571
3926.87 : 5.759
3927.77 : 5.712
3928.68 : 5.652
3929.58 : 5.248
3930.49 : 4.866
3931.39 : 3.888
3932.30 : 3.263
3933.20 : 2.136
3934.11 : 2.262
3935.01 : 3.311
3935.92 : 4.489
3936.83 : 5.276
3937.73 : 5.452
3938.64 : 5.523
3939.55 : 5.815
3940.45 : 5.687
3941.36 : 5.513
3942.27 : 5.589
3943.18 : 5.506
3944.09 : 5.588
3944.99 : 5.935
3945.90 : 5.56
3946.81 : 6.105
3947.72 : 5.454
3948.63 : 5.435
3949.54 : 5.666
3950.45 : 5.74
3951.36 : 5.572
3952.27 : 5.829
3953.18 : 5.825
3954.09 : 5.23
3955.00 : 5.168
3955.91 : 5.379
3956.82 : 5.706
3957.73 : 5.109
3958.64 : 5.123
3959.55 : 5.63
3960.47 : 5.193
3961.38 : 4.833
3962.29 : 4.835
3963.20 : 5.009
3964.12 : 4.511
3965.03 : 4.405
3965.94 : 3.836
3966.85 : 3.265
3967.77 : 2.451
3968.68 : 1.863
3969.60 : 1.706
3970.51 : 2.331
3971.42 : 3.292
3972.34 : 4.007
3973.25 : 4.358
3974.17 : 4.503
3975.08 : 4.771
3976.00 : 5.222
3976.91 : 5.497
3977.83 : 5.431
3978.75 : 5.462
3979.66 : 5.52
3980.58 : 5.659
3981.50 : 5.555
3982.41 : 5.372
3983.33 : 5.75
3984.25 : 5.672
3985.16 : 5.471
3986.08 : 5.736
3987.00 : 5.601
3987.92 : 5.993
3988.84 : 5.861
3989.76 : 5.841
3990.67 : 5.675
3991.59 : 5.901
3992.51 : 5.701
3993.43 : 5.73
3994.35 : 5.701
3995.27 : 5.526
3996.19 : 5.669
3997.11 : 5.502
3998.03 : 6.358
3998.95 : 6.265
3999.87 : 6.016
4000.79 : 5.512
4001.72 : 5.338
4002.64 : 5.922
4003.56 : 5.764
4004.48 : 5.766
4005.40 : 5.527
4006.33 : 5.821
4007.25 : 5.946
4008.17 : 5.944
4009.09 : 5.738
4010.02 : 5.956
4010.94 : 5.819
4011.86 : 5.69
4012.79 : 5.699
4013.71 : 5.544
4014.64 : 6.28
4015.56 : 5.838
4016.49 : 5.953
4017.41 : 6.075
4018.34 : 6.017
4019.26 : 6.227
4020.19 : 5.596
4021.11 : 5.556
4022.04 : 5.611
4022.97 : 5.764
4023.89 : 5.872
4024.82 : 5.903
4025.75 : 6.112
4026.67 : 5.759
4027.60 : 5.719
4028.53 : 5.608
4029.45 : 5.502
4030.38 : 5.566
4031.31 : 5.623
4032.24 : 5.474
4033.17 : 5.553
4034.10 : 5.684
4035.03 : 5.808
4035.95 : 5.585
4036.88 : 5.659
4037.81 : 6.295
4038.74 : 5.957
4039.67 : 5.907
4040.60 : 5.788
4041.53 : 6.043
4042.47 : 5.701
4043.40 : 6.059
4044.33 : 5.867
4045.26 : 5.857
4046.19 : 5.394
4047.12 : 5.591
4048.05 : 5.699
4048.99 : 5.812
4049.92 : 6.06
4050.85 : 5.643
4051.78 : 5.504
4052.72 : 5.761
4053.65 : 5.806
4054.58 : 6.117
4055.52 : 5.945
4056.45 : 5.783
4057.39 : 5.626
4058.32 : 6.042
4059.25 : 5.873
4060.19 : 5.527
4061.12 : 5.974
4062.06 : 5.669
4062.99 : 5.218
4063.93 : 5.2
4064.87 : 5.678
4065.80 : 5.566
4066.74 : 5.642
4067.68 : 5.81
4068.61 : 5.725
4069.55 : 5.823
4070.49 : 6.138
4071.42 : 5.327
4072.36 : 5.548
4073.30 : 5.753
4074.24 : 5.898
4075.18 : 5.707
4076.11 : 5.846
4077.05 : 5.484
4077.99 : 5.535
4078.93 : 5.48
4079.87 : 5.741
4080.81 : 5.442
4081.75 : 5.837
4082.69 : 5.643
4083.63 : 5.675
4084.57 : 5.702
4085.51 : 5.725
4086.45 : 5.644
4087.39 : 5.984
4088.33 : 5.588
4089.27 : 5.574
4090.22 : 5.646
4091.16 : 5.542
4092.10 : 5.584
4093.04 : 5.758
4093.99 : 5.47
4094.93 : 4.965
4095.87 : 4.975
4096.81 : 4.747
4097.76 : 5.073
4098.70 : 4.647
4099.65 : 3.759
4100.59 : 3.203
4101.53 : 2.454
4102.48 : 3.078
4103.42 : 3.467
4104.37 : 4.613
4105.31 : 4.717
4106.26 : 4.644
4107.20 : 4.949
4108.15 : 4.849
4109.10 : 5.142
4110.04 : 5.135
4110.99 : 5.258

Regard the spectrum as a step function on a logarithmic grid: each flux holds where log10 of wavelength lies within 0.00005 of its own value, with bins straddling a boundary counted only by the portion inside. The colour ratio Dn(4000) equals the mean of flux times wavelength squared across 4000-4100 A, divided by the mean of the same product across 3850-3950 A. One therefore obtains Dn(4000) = 1.16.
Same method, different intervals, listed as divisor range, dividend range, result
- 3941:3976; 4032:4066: 1.26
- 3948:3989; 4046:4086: 1.22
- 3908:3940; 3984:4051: 1.16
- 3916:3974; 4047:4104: 1.18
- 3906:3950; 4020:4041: 1.13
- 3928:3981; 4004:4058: 1.26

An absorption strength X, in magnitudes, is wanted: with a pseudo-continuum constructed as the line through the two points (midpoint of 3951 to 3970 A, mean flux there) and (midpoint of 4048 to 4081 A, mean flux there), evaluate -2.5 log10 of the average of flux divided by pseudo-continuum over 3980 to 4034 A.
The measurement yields -0.13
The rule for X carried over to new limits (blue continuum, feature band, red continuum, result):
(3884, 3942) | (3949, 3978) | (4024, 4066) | 0.16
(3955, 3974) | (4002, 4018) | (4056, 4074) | -0.20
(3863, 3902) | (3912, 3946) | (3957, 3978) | -0.13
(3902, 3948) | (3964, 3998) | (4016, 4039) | 0.14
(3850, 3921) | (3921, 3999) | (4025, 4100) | 0.08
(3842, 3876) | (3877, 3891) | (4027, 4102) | 0.26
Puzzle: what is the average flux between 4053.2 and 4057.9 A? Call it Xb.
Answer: 5.86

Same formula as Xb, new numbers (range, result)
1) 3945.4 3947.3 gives 5.82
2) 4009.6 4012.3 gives 5.84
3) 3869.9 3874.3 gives 5.82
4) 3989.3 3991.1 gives 5.79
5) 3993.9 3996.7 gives 5.63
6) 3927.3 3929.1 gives 5.68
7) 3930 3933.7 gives 3.54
